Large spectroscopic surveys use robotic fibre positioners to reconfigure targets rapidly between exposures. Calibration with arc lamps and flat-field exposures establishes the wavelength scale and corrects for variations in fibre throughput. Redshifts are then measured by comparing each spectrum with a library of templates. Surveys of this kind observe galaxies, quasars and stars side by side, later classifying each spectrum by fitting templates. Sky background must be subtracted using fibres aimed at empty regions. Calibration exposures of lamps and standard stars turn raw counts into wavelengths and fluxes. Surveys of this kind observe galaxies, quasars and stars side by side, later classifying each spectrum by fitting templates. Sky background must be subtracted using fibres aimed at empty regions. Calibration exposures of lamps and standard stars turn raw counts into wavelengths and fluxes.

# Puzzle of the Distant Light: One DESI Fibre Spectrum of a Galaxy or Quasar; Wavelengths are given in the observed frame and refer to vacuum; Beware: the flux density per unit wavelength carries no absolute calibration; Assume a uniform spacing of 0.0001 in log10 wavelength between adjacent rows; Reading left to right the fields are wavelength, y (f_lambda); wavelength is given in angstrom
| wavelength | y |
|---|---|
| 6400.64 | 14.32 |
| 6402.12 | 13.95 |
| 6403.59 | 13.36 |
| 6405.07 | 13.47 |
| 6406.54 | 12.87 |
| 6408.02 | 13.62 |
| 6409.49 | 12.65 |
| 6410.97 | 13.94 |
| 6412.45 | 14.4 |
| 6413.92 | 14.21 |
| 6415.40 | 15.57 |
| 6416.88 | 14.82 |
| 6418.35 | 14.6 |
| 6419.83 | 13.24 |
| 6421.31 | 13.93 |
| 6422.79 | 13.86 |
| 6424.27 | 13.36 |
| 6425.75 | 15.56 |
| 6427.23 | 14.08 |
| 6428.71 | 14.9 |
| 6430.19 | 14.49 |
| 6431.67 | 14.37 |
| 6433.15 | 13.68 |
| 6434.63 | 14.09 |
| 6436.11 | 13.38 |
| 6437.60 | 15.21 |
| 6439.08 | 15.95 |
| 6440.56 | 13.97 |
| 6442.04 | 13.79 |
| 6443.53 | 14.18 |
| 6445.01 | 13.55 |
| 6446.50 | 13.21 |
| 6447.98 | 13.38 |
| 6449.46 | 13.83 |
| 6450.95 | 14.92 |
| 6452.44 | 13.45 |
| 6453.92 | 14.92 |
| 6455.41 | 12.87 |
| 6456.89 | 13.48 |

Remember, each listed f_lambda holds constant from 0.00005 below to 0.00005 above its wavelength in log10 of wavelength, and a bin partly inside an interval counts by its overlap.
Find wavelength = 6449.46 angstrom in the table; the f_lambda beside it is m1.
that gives 13.83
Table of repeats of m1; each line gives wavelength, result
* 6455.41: 12.87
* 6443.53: 14.18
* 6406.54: 12.87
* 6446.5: 13.21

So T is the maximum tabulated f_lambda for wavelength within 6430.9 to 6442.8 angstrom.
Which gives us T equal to 15.95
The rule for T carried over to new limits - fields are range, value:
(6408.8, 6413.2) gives 14.4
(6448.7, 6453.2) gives 14.92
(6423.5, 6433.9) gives 15.56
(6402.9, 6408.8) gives 13.62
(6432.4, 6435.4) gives 14.09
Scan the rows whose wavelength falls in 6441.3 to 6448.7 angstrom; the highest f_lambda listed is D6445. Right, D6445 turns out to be 14.18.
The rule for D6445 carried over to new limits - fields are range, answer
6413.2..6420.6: 15.57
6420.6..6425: 13.93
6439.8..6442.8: 13.97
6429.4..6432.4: 14.49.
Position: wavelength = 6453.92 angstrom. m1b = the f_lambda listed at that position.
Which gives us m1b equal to 14.92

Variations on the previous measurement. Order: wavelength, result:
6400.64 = 14.32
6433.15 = 13.68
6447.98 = 13.38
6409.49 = 12.65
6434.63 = 14.09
